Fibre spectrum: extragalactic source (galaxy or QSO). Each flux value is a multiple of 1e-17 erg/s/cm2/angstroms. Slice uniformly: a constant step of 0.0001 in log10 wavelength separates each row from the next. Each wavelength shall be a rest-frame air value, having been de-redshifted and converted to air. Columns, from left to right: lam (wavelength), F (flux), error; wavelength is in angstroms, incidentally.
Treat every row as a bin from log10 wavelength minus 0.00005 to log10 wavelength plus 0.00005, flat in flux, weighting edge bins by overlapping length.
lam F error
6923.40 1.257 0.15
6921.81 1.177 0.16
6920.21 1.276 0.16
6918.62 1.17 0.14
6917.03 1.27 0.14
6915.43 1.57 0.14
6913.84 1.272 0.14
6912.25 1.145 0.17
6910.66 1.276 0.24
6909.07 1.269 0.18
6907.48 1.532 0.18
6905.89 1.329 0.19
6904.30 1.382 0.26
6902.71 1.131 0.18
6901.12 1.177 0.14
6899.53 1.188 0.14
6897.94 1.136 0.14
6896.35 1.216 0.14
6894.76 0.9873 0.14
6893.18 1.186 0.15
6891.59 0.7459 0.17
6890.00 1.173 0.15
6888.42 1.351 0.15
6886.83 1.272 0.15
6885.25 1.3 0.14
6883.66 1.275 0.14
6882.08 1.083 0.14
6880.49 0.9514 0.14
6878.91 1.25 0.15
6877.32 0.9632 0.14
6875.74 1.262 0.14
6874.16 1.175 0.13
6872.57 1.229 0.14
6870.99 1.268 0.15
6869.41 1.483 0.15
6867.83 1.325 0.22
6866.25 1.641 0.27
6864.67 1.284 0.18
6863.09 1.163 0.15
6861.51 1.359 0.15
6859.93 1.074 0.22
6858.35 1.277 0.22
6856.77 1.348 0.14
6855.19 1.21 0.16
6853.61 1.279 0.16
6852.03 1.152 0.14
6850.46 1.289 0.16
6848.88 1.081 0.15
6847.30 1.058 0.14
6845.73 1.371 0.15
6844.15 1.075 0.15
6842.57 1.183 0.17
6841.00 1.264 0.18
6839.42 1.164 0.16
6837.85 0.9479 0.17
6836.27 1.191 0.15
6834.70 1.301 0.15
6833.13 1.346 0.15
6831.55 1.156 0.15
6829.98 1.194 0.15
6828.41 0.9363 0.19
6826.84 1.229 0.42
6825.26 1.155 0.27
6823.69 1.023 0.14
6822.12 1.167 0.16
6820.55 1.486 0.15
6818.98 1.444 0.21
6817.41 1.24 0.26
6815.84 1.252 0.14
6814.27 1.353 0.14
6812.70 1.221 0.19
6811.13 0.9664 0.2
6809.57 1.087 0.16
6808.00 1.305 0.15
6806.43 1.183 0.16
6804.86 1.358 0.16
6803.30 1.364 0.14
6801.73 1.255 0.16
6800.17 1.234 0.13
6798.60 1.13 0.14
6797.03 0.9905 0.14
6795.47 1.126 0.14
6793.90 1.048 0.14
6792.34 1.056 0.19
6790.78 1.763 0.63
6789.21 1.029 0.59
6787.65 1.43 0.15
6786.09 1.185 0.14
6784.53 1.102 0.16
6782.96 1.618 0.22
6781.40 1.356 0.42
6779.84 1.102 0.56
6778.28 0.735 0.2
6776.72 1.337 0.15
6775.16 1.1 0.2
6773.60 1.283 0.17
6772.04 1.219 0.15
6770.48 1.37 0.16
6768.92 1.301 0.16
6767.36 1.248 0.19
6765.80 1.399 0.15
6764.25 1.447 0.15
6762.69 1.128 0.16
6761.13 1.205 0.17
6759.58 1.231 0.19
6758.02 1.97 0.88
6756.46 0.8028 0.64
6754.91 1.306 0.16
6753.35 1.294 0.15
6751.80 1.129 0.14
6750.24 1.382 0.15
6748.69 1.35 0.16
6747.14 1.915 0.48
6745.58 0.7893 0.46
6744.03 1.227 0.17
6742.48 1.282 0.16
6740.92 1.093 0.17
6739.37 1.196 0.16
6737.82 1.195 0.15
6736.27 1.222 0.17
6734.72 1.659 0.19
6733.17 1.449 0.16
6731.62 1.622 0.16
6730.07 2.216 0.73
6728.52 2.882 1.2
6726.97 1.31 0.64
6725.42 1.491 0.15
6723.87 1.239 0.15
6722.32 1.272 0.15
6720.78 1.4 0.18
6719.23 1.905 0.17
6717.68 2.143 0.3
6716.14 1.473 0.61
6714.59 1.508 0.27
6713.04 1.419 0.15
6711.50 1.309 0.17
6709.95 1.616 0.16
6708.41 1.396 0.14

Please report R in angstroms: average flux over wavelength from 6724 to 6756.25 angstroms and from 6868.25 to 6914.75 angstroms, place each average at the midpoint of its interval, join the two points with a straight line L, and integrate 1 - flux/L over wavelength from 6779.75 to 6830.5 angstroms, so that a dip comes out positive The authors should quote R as 4.3 angstroms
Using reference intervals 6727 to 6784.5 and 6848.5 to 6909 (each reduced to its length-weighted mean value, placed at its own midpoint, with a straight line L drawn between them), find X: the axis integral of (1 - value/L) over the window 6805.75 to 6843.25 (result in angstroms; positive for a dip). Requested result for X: 2.5 angstroms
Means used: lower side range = 1.36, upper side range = 1.23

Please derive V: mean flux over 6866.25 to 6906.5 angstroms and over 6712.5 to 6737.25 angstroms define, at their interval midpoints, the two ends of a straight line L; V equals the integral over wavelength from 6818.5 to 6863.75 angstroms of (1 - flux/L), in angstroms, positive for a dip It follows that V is 4.1 angstroms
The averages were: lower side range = 1.64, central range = 1.2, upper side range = 1.2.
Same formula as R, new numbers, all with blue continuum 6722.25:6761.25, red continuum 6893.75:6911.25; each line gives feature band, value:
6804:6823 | 1.2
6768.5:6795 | 2.7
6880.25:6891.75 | 0.7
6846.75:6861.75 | 0.9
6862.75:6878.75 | -0.1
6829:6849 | 2.0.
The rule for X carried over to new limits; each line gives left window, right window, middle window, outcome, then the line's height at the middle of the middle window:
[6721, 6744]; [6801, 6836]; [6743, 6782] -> 3.9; 1.4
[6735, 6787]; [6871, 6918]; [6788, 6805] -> 0.5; 1.25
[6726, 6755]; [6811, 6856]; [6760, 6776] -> 1.3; 1.38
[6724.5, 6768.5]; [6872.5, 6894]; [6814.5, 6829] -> 0.5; 1.27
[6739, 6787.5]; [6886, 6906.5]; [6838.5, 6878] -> -1.3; 1.2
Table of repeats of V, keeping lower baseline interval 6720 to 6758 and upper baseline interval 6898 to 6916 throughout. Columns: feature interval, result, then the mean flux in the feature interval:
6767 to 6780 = 1.87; 1.19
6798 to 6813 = 1.70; 1.21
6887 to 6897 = 1.39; 1.12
